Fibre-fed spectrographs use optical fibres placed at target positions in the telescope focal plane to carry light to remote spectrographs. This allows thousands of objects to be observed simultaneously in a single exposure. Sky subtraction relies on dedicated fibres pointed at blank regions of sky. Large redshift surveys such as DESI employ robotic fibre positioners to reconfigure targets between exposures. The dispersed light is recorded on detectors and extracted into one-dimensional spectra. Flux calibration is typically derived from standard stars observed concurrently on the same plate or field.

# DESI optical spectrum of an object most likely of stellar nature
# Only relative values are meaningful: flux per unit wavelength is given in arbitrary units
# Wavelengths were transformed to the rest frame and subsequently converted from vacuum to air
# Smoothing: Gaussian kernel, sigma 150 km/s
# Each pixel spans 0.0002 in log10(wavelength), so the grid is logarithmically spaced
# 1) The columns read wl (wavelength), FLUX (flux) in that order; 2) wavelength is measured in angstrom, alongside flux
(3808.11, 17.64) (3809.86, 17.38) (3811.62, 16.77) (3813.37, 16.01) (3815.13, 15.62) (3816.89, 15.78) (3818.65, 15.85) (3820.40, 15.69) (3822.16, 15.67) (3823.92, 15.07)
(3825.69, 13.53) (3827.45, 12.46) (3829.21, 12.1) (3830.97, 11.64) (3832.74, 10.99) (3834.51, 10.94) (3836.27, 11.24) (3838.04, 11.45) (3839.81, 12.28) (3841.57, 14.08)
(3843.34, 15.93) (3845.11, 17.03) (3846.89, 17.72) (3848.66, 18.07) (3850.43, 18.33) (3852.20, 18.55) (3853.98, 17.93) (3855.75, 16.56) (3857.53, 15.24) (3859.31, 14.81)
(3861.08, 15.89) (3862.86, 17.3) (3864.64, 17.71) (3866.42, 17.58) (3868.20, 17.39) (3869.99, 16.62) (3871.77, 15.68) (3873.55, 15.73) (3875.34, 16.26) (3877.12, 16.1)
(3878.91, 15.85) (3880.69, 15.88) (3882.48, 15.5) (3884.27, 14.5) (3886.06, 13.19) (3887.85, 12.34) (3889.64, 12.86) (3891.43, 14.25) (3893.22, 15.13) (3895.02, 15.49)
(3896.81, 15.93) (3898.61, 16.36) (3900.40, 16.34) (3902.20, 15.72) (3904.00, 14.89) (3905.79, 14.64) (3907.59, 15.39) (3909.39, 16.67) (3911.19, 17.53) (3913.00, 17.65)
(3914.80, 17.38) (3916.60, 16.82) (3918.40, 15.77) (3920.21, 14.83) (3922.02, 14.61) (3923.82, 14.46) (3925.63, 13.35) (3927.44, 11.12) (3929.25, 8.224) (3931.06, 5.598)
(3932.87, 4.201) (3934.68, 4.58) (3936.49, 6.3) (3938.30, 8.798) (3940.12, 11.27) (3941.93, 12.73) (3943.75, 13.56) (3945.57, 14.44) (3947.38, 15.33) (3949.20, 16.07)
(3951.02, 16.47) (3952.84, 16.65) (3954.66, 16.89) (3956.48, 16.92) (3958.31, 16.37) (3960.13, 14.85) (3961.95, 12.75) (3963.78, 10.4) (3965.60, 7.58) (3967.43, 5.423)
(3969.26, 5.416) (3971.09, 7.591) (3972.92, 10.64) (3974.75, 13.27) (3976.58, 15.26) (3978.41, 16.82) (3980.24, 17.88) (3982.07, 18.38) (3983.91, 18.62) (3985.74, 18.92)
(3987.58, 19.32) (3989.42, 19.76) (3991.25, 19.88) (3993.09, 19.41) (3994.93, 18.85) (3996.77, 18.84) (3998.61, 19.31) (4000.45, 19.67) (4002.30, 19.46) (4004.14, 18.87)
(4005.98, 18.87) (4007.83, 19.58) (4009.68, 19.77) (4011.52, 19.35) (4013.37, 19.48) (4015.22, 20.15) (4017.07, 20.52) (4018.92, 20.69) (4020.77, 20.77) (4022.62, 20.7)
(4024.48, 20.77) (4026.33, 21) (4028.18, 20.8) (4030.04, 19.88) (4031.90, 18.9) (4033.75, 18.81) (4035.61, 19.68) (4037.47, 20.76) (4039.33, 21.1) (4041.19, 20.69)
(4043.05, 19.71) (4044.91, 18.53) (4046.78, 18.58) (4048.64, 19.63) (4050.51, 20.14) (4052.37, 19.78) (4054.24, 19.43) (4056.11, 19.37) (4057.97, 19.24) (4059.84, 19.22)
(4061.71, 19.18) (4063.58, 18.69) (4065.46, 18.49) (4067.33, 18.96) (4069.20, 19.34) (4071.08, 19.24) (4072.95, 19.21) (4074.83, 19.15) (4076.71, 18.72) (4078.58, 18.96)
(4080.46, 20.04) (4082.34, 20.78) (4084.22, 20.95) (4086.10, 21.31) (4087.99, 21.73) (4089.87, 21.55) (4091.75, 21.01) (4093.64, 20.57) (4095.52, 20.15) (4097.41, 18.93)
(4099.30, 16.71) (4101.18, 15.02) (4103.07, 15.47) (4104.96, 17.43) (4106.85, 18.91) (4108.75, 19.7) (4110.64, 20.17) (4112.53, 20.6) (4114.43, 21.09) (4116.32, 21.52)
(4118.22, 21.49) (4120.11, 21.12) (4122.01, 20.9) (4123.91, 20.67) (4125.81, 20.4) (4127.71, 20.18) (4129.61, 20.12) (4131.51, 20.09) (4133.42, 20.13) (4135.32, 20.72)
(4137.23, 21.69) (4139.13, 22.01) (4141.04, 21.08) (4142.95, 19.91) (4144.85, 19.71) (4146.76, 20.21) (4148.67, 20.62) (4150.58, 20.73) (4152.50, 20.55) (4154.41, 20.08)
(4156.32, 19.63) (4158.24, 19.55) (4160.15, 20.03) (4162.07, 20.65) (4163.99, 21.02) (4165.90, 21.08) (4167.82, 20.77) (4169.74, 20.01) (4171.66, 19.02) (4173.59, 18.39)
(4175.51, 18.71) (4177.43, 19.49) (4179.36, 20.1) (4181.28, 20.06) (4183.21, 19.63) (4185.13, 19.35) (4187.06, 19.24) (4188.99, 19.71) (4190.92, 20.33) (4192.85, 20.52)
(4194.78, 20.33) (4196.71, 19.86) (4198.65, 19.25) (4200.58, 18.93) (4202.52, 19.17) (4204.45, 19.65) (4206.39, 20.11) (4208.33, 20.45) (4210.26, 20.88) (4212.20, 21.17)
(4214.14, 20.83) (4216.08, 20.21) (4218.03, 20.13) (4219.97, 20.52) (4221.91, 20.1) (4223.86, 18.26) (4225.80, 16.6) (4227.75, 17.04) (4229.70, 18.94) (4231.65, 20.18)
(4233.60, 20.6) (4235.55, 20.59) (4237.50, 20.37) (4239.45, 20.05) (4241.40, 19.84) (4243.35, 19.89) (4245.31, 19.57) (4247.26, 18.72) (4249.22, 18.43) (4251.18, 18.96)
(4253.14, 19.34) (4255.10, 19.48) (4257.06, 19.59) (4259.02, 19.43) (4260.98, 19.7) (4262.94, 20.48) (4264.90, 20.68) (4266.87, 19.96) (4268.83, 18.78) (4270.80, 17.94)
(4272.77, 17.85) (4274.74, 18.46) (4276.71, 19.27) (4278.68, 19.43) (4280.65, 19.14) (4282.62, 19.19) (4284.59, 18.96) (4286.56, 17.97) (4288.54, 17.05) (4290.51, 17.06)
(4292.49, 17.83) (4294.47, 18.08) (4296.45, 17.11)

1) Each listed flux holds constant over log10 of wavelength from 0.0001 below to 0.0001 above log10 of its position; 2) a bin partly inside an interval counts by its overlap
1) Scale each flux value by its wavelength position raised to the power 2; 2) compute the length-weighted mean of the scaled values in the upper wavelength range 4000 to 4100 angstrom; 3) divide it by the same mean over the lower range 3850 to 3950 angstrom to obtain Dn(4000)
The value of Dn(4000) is 1.5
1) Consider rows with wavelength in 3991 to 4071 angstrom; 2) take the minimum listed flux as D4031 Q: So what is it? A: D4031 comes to 18.49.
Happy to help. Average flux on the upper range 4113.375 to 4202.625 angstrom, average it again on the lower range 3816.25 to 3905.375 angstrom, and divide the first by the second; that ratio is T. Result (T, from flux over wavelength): 1.33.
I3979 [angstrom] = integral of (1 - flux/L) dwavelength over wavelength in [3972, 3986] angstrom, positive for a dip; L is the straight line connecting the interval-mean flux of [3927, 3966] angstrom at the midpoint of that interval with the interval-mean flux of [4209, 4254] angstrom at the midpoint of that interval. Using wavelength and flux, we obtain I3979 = -3.6 angstrom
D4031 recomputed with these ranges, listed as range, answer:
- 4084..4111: 15.02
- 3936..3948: 6.3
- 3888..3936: 4.201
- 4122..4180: 18.39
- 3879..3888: 12.34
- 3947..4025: 5.416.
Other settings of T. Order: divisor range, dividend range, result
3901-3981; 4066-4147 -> 1.53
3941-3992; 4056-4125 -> 1.35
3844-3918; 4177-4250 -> 1.22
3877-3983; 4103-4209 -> 1.48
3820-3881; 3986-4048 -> 1.29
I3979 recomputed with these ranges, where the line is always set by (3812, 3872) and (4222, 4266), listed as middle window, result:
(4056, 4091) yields -4.06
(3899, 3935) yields 5.29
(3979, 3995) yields -2.10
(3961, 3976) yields 6.59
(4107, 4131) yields -3.27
